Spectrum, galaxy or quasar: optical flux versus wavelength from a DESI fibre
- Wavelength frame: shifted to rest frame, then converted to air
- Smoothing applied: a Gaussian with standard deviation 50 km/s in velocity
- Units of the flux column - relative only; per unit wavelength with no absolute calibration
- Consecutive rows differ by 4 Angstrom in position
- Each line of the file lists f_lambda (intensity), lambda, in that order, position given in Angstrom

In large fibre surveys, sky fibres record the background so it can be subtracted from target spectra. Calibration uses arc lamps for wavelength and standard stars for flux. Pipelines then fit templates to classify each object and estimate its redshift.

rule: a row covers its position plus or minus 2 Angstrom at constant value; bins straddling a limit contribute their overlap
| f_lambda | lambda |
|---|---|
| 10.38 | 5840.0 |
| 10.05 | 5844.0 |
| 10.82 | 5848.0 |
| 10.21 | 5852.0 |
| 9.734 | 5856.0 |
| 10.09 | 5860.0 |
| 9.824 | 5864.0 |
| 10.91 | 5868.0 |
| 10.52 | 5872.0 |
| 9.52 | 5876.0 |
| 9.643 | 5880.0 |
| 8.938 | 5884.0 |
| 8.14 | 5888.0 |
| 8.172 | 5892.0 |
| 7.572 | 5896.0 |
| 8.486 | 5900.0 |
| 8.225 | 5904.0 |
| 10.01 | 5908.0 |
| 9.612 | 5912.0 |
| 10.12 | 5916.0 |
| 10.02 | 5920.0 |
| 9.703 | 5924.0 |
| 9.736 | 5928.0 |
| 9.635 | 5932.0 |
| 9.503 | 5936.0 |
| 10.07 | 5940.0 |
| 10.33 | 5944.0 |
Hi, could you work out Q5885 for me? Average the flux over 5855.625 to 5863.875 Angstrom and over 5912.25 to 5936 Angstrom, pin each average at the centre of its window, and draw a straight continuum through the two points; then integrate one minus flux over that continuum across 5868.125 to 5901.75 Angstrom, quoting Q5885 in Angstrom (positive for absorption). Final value 3.0 Angstrom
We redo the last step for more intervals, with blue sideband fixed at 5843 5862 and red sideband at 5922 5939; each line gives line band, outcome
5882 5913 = 4.0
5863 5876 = -0.3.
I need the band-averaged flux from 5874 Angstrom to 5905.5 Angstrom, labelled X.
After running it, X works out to 8.59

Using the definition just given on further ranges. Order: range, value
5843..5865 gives 10.1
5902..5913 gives 9.25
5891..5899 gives 7.91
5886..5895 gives 8.09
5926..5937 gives 9.64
